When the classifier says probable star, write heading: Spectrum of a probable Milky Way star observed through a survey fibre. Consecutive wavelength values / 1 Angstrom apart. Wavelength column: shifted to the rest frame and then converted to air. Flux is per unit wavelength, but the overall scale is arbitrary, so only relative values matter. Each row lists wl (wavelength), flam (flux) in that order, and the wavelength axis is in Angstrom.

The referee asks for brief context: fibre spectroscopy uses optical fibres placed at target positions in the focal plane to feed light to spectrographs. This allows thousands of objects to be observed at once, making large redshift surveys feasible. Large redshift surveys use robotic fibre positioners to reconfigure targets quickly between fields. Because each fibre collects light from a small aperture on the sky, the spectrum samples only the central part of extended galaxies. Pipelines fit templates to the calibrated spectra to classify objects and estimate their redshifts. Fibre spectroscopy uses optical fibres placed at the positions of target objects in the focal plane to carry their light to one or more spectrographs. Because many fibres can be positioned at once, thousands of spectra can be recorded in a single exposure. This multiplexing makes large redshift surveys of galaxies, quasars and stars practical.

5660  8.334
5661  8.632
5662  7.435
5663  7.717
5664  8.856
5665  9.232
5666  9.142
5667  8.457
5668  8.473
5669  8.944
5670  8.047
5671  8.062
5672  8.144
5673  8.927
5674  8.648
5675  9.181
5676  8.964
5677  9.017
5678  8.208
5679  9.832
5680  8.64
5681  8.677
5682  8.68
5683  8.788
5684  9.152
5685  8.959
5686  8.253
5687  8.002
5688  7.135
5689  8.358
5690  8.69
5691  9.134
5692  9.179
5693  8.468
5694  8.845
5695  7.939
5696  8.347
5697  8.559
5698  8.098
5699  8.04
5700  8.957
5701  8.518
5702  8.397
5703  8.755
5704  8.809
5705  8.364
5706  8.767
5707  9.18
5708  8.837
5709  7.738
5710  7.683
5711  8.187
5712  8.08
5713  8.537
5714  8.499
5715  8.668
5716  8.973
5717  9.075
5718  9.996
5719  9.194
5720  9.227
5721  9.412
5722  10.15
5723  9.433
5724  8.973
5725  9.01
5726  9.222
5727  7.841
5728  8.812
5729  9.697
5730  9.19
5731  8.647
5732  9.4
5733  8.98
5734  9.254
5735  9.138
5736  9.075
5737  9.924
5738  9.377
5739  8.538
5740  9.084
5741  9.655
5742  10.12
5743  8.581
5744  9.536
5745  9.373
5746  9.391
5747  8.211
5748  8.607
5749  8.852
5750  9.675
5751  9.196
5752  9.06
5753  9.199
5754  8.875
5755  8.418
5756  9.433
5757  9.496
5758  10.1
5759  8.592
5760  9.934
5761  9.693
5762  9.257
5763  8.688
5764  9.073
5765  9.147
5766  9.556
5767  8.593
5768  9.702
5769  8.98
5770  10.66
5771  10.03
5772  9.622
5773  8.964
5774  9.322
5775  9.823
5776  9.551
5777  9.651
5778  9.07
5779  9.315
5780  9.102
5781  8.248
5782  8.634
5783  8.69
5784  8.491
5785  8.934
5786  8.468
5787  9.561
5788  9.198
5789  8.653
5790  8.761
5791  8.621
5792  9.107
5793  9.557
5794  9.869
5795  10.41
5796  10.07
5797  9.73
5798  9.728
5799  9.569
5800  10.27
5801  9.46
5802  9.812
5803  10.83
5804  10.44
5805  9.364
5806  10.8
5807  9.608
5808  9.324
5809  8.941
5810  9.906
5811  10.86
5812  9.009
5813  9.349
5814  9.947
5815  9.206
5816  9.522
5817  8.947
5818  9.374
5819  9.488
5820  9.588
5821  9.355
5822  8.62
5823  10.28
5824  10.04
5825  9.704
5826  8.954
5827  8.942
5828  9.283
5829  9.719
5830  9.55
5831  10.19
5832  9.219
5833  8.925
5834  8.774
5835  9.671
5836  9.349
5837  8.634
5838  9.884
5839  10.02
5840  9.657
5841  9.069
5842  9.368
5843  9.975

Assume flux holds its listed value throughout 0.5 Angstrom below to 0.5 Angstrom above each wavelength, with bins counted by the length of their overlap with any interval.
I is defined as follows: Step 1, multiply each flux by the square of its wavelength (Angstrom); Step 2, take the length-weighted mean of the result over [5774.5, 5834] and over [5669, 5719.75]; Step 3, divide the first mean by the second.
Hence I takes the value 1.14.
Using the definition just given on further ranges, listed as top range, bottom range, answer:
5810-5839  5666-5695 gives 1.15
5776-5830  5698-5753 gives 1.08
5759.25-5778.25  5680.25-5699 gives 1.14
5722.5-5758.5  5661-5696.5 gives 1.09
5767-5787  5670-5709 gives 1.10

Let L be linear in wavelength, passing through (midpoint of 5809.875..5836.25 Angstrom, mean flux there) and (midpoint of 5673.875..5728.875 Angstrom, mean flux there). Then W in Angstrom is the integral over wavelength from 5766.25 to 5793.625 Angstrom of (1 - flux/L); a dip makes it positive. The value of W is 0.1 Angstrom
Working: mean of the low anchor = 8.72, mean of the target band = 9.17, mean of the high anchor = 9.47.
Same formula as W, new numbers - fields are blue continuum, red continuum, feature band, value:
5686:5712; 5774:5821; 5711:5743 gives -1.44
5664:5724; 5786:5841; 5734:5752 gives -0.31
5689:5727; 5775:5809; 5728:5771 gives -0.79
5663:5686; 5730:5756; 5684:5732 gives 1.20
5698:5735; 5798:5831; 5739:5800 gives 0.06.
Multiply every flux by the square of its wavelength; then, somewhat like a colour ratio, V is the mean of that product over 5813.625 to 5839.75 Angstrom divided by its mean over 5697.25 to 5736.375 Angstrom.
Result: 1.1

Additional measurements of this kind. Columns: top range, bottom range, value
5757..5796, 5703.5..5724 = 1.07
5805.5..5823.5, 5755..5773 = 1.03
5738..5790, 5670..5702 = 1.10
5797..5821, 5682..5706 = 1.19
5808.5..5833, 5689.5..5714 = 1.16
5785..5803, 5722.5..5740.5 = 1.07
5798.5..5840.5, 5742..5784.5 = 1.06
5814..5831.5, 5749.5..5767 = 1.05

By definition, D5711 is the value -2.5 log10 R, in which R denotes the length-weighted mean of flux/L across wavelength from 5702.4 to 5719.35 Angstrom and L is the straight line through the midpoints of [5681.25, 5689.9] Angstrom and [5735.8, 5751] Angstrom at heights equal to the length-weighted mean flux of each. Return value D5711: 0.014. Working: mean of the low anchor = 8.44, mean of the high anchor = 9.2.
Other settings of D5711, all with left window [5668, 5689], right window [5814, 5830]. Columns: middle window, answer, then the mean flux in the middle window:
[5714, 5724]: -0.05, 9.29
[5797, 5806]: -0.07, 9.97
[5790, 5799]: -0.04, 9.58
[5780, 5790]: 0.05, 8.78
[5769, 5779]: -0.05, 9.58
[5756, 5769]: -0.03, 9.31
